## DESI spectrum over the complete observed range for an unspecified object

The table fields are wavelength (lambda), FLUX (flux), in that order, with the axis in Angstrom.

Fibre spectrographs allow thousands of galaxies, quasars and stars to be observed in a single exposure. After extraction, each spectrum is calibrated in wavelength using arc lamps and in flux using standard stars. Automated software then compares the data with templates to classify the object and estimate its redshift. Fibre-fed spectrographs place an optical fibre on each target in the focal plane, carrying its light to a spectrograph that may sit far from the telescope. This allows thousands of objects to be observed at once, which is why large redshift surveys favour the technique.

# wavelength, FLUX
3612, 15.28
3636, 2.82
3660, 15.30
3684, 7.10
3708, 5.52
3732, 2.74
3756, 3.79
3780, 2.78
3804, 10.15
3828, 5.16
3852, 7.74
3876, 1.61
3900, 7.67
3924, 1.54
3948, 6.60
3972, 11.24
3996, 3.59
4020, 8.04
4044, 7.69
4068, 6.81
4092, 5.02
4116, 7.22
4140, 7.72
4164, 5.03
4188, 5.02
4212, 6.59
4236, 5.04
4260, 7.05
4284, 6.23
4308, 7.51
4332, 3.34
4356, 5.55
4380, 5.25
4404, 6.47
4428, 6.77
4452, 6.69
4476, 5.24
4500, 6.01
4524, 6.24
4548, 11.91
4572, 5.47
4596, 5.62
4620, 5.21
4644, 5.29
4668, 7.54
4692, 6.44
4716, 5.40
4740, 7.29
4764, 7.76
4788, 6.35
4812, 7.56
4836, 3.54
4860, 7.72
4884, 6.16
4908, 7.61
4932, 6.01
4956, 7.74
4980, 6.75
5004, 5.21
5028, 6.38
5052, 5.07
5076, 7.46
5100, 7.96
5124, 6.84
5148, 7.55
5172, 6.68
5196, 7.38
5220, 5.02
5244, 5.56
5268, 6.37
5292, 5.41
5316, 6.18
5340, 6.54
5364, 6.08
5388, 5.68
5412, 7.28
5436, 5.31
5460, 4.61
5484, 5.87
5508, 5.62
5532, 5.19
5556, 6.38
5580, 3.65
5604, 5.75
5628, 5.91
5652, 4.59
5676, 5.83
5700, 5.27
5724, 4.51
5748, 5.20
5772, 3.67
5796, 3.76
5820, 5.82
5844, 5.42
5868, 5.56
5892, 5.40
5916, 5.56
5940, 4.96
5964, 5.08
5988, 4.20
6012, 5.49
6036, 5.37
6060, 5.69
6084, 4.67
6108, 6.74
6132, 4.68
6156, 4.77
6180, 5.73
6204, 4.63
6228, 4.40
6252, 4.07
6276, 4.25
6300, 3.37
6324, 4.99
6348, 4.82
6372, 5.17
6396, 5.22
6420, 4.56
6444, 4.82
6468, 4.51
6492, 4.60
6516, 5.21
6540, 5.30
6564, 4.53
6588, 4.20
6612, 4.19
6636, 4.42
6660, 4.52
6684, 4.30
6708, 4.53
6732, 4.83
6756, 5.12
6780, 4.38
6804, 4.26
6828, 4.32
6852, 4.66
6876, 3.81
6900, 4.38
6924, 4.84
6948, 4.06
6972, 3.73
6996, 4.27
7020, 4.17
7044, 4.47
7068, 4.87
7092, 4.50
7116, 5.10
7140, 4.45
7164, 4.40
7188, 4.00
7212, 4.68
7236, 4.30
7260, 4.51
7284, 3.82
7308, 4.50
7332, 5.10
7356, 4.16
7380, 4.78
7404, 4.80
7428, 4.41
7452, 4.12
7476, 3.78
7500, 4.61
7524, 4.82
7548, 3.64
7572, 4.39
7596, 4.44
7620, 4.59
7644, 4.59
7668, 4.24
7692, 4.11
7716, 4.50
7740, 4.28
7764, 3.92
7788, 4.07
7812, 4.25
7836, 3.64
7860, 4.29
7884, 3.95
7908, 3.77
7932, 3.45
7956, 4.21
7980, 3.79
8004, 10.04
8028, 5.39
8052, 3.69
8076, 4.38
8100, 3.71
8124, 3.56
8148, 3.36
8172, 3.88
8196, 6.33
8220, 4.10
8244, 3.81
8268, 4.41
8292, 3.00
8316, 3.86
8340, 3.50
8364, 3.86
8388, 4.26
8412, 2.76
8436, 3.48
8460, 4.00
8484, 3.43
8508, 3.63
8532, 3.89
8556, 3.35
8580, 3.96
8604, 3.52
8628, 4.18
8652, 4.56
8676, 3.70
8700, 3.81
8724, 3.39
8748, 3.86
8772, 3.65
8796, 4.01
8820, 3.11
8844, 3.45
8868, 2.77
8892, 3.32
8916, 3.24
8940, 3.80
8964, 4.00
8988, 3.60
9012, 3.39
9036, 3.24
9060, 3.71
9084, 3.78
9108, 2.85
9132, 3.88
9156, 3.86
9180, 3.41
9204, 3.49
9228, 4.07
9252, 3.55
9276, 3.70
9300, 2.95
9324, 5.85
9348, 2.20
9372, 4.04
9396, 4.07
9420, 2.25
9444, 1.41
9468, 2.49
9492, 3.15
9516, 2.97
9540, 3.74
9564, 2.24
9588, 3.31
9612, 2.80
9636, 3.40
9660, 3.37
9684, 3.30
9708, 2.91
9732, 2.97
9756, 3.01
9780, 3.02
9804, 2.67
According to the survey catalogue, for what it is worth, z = 0.219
